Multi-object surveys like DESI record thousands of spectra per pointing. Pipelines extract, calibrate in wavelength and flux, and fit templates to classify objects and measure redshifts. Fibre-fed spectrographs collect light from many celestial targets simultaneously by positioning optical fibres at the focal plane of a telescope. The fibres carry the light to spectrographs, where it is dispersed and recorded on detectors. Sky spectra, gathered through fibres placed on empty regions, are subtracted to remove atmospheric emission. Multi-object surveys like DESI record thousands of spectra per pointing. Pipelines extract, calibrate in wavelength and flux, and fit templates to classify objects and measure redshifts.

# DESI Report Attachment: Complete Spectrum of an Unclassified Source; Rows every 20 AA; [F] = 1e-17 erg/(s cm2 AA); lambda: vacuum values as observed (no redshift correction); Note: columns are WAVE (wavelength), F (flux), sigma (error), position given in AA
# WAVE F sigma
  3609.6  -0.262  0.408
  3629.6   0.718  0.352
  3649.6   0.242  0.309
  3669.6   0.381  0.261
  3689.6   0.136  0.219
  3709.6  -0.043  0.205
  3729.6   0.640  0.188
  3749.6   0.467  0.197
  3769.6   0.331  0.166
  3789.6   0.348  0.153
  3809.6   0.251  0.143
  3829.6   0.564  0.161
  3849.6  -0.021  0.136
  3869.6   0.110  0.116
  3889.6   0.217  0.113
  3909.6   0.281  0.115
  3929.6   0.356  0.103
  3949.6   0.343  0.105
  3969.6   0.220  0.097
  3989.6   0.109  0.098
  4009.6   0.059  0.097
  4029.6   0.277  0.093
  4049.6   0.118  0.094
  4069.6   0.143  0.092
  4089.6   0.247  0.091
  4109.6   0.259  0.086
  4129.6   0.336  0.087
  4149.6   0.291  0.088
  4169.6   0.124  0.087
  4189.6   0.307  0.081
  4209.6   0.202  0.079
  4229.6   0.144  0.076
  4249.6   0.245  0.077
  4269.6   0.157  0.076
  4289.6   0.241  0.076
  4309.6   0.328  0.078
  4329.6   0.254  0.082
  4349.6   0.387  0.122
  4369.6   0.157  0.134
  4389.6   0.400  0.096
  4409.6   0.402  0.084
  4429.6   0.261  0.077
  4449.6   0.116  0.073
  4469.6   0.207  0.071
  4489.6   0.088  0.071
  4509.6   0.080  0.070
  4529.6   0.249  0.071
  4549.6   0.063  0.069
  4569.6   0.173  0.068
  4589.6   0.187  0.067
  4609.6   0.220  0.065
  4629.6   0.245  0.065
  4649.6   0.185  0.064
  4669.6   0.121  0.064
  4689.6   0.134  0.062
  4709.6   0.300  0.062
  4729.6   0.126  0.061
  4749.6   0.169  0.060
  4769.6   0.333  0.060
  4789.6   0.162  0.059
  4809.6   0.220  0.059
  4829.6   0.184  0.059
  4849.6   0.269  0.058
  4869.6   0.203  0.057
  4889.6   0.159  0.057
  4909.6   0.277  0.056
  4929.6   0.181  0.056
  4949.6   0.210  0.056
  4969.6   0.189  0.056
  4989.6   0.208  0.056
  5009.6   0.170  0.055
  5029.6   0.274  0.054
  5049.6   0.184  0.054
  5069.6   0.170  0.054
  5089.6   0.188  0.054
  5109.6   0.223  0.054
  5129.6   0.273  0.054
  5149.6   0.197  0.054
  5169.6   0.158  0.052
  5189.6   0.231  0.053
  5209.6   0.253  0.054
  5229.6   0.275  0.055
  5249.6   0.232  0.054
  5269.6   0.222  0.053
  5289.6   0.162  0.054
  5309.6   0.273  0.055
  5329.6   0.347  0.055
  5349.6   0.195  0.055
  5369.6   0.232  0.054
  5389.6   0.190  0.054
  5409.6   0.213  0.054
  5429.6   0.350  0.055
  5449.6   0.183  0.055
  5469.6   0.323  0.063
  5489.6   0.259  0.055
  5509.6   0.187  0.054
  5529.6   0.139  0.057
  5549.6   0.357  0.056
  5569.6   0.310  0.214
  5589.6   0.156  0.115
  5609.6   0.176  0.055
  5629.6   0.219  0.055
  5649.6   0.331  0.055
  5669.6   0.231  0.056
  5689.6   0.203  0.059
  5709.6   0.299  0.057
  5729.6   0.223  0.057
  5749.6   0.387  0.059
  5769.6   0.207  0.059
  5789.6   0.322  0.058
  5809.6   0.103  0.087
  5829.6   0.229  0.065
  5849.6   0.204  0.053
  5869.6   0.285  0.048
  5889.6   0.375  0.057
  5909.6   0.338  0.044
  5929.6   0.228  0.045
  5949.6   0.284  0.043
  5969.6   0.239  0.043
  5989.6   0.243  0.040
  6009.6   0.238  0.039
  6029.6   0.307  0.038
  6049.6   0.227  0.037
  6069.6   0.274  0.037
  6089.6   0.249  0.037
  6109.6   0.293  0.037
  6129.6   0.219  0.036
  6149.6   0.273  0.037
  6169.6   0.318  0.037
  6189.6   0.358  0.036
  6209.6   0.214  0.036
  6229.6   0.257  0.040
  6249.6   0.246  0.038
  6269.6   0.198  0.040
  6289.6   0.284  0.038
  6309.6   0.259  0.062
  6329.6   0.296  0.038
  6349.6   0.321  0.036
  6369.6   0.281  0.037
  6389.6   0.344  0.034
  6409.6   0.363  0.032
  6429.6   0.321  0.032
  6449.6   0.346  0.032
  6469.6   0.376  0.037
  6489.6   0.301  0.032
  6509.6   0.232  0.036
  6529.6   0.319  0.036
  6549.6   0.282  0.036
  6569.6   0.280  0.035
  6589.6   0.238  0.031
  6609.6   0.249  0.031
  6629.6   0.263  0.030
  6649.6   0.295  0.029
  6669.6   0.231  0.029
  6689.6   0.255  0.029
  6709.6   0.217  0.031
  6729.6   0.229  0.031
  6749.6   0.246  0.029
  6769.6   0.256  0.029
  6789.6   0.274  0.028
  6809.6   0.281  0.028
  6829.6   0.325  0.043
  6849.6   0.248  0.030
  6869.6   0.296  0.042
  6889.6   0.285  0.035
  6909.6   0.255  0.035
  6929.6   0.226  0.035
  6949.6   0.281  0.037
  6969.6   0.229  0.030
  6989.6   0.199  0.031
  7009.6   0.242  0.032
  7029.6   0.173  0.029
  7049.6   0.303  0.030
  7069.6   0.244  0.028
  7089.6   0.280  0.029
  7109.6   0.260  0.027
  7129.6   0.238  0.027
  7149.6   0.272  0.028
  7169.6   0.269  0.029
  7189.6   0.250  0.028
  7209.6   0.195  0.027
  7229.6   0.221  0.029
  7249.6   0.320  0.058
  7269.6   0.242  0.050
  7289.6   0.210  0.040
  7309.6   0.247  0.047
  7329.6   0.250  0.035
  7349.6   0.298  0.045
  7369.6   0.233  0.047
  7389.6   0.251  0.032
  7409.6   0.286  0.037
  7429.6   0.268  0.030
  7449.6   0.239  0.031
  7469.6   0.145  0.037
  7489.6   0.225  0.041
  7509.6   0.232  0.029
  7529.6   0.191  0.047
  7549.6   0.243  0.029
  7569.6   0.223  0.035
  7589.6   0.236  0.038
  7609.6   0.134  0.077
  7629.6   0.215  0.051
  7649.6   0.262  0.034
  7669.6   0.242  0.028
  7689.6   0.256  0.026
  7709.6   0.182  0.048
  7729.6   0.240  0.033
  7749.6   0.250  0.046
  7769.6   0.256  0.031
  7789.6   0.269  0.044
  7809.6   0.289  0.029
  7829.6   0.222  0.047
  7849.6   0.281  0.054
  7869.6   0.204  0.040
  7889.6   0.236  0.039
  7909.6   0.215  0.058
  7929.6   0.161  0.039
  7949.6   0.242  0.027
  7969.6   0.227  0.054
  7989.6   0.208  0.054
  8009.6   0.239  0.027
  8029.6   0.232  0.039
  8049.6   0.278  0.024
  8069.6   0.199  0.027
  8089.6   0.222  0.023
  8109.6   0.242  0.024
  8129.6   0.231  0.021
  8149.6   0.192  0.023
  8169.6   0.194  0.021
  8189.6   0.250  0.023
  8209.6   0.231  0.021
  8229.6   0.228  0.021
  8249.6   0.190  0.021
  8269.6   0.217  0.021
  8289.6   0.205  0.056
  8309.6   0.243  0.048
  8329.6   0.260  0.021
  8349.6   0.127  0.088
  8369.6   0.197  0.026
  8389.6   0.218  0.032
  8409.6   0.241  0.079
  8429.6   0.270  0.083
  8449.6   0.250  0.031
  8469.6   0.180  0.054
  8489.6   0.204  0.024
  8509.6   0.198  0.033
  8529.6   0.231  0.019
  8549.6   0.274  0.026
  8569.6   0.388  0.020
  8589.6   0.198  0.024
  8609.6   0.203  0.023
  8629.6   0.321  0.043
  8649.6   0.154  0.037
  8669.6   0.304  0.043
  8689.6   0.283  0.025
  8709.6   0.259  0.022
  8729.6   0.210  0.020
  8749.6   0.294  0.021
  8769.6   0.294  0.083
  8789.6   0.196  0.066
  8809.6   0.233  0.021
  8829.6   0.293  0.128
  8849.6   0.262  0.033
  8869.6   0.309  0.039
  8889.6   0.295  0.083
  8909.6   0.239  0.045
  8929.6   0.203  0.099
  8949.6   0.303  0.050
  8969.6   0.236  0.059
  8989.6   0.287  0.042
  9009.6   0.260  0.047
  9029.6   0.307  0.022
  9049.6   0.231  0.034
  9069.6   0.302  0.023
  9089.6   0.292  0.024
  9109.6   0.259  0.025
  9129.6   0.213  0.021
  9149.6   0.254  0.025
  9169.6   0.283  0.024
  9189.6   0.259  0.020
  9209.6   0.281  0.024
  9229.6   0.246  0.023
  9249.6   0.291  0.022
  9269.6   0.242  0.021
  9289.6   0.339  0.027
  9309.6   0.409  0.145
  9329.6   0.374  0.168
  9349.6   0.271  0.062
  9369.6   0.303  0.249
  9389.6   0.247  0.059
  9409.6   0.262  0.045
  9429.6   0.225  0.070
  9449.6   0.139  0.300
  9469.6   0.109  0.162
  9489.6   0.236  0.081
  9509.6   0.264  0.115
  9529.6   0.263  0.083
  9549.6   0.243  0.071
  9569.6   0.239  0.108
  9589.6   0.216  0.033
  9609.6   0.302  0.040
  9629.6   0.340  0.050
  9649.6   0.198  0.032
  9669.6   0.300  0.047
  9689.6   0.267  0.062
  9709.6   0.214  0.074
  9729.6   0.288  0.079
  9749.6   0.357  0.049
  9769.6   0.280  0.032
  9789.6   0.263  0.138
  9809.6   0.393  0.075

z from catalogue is 1.297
